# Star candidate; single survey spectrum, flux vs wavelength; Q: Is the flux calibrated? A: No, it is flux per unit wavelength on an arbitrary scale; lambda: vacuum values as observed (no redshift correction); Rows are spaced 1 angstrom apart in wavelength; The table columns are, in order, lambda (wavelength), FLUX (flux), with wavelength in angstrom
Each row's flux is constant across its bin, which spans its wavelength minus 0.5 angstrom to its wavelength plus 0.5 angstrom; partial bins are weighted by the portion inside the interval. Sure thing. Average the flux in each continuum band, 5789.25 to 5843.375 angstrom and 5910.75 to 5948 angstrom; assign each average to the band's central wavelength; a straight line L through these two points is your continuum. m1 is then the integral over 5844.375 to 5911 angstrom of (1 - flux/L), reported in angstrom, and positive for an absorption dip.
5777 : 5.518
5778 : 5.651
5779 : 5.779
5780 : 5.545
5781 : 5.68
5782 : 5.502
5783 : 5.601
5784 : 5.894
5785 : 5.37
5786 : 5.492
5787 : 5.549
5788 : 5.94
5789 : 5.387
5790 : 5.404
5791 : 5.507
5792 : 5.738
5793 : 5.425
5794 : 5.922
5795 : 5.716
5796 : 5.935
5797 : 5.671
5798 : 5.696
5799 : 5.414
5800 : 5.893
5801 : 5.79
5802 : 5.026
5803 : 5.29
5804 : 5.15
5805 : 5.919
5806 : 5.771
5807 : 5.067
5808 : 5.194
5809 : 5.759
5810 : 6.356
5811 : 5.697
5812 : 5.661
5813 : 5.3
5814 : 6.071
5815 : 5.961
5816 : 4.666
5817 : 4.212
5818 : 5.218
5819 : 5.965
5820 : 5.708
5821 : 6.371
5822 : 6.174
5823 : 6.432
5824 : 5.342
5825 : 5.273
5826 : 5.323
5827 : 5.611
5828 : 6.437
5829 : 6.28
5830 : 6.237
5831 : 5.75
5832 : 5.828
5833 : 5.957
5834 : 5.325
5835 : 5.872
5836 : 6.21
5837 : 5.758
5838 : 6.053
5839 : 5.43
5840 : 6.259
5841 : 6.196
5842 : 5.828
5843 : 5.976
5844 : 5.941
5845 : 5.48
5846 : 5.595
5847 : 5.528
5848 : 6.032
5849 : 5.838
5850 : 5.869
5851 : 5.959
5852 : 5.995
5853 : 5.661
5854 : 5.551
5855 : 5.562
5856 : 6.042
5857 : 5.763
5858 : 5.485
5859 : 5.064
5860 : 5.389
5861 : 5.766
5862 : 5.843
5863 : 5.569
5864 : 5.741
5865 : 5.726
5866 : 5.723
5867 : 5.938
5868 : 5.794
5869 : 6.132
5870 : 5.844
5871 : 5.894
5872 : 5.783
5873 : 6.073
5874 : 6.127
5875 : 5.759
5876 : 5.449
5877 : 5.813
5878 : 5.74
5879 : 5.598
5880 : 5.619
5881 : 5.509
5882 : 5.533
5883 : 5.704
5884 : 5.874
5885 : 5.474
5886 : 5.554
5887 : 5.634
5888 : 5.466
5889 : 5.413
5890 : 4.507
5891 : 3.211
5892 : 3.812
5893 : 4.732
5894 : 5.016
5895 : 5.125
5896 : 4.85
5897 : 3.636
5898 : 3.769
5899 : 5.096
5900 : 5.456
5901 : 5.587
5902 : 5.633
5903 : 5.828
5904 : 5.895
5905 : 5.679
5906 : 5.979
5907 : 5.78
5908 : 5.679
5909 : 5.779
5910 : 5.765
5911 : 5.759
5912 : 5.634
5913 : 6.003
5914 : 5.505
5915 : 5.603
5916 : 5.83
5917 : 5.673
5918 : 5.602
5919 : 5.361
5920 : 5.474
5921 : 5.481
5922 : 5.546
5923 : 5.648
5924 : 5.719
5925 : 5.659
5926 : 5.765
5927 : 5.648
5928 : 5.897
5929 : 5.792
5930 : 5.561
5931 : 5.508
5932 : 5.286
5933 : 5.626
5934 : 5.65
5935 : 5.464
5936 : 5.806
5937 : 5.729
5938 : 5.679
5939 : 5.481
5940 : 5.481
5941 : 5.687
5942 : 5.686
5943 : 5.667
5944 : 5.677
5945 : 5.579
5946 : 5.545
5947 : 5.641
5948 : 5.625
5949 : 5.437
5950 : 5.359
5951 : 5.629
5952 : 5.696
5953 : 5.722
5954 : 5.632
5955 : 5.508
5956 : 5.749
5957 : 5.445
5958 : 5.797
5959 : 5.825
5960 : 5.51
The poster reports 1.8 angstrom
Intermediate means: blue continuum 5.7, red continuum 5.63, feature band 5.51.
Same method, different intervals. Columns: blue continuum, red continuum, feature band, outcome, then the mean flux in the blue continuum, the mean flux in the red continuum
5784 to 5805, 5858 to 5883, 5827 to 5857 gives -1.1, 5.58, 5.72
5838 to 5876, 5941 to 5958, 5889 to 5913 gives 2.3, 5.79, 5.61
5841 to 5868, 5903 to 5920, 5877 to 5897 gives 2.0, 5.74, 5.72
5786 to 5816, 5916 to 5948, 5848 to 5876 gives -0.8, 5.61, 5.62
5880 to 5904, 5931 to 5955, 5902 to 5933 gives -1.9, 5.09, 5.6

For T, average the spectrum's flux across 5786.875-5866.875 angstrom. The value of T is 5.7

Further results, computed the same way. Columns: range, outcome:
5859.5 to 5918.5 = 5.49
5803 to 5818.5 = 5.46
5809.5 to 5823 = 5.67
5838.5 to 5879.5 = 5.77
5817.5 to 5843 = 5.88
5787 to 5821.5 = 5.58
